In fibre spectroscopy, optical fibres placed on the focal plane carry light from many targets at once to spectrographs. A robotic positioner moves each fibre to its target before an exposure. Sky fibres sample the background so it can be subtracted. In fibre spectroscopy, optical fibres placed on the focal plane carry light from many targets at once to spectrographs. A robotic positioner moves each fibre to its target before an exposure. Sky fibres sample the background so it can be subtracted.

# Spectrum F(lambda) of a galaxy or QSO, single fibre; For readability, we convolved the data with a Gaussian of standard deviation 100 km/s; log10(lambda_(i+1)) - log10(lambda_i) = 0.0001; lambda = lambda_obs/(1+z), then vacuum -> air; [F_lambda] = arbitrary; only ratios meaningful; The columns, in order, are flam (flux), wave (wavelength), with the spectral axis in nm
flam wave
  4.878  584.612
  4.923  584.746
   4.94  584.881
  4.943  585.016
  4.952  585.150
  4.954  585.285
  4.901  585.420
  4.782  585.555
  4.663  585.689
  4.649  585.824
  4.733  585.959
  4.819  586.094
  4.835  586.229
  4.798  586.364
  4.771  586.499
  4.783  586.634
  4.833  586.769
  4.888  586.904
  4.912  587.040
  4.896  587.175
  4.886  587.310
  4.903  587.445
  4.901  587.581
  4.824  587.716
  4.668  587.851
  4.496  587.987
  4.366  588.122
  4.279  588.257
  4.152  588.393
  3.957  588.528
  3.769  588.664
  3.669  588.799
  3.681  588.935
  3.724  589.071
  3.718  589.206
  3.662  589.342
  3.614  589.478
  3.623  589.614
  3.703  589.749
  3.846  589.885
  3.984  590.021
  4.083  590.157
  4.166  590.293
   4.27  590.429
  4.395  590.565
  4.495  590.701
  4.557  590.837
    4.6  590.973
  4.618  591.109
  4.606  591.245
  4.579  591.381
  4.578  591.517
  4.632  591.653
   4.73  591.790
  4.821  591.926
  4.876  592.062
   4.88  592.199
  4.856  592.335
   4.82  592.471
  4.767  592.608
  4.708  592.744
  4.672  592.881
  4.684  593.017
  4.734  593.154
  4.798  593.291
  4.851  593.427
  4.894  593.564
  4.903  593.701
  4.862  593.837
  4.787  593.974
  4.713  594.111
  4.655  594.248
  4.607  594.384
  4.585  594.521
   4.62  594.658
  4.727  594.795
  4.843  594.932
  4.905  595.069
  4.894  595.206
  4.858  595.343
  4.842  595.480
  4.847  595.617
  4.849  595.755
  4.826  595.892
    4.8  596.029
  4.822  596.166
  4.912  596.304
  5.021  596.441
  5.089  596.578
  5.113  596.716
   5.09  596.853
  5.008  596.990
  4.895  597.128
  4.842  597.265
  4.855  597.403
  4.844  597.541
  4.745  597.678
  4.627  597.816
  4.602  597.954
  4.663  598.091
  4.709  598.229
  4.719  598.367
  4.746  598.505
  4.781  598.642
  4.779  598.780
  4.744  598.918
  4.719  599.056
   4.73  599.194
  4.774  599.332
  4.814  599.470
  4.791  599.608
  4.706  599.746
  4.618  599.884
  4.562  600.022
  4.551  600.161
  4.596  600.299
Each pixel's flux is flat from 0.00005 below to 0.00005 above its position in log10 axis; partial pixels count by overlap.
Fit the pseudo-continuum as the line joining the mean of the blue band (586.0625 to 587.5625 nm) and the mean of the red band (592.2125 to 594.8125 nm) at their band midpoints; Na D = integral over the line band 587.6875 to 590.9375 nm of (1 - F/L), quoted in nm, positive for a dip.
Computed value 0.50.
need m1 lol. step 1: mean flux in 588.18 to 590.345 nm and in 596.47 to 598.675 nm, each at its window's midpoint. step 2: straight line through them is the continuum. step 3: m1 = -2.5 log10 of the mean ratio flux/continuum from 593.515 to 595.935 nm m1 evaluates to -0.07 mag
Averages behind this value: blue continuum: 3.85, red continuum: 4.84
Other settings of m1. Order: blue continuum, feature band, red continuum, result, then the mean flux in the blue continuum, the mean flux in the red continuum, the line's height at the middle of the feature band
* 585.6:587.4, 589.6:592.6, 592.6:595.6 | 0.075 mag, 4.81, 4.77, 4.79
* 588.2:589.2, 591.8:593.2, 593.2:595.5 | -0.070 mag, 3.87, 4.78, 4.49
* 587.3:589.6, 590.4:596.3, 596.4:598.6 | -0.048 mag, 4.16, 4.85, 4.53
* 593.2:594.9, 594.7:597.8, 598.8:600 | -0.032 mag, 4.75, 4.73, 4.74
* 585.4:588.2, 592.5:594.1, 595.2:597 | 0.022 mag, 4.77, 4.93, 4.88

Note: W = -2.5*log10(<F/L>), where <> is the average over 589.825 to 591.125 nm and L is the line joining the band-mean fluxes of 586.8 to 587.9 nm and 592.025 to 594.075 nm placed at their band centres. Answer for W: 0.13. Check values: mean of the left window 4.86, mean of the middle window 4.29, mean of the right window 4.8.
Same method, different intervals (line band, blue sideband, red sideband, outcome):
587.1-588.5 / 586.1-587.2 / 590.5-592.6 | 0.04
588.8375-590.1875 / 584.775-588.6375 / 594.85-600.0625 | 0.26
